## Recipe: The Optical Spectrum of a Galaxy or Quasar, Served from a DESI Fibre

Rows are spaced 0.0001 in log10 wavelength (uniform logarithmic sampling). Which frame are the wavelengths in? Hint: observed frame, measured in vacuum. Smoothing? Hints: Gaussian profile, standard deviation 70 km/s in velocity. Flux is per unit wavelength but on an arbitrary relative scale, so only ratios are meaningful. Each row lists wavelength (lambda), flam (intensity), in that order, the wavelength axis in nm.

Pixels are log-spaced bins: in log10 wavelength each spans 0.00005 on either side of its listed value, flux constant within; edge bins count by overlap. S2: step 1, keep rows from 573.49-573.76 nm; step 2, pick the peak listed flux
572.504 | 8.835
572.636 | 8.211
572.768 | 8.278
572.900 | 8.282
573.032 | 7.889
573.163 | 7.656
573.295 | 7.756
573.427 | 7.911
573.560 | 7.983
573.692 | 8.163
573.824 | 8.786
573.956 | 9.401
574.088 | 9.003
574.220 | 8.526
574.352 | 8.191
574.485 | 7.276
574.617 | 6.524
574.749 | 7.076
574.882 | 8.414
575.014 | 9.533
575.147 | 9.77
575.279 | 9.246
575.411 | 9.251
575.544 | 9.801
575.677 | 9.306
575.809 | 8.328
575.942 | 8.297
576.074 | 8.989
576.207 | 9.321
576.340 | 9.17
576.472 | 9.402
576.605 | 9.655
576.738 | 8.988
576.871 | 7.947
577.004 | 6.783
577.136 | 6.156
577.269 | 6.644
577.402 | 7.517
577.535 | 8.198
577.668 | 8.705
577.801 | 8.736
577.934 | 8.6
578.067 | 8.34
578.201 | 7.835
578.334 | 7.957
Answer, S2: 8.163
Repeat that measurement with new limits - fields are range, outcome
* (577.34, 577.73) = 8.705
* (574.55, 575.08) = 9.533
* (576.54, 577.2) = 9.655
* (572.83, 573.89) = 8.786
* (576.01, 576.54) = 9.402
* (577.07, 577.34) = 6.644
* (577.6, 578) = 8.736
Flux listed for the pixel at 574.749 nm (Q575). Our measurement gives 7.076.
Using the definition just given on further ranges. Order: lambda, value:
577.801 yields 8.736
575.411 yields 9.251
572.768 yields 8.278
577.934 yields 8.6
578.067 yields 8.34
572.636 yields 8.211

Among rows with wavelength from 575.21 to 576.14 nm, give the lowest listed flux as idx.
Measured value 8.297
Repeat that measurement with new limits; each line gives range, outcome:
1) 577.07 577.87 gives 6.156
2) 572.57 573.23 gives 7.656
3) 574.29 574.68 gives 6.524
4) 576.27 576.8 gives 8.988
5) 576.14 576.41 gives 9.17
